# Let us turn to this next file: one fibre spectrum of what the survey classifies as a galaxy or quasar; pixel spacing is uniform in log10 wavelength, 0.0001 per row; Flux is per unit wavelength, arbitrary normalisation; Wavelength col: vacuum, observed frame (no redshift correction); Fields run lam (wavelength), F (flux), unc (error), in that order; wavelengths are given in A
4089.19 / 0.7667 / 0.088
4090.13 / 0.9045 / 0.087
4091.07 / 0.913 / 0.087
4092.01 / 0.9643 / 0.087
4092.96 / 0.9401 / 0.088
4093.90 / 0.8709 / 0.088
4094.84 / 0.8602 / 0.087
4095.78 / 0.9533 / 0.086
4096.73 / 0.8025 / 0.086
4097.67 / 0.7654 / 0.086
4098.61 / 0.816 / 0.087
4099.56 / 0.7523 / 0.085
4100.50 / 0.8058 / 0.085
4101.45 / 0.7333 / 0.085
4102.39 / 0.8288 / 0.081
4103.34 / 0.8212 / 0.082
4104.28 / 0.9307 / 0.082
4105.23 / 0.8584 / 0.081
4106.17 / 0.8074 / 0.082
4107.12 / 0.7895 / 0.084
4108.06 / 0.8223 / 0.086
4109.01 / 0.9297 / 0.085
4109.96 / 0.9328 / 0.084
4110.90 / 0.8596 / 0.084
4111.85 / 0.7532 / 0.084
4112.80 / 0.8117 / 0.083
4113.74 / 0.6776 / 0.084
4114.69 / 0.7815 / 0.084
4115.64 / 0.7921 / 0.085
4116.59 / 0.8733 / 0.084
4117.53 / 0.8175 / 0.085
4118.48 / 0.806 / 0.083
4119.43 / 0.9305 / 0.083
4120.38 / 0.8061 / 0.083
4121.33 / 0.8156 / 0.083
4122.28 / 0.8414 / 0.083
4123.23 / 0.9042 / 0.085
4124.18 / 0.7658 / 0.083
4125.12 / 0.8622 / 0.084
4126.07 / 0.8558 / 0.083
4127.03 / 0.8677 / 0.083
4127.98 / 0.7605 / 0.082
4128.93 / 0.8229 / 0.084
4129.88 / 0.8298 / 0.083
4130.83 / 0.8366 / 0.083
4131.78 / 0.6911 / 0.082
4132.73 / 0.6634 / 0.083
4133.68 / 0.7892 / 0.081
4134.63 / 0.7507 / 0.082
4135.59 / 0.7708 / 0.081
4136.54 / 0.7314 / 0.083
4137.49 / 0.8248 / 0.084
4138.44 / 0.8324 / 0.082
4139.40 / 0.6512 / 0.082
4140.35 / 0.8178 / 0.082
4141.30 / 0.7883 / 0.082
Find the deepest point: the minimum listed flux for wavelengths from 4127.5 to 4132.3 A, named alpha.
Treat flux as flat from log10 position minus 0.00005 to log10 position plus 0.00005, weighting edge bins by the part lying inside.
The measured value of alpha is 0.6911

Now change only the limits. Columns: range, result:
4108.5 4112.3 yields 0.7532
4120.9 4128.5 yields 0.7605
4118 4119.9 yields 0.806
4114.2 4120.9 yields 0.7815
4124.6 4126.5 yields 0.8558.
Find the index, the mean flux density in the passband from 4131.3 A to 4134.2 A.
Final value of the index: 0.717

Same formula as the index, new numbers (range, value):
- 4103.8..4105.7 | 0.895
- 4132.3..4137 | 0.742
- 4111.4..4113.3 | 0.783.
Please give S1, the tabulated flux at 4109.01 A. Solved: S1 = 0.9297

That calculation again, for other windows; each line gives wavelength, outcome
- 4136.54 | 0.7314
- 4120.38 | 0.8061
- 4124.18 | 0.7658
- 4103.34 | 0.8212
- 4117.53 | 0.8175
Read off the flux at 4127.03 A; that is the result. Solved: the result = 0.8677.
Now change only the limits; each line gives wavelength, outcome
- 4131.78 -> 0.6911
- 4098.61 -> 0.816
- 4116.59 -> 0.8733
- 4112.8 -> 0.8117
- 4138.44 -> 0.8324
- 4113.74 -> 0.6776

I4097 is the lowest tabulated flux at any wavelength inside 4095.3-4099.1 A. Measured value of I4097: 0.7654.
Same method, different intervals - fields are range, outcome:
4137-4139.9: 0.6512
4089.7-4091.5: 0.9045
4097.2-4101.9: 0.7333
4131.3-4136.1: 0.6634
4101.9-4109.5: 0.7895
